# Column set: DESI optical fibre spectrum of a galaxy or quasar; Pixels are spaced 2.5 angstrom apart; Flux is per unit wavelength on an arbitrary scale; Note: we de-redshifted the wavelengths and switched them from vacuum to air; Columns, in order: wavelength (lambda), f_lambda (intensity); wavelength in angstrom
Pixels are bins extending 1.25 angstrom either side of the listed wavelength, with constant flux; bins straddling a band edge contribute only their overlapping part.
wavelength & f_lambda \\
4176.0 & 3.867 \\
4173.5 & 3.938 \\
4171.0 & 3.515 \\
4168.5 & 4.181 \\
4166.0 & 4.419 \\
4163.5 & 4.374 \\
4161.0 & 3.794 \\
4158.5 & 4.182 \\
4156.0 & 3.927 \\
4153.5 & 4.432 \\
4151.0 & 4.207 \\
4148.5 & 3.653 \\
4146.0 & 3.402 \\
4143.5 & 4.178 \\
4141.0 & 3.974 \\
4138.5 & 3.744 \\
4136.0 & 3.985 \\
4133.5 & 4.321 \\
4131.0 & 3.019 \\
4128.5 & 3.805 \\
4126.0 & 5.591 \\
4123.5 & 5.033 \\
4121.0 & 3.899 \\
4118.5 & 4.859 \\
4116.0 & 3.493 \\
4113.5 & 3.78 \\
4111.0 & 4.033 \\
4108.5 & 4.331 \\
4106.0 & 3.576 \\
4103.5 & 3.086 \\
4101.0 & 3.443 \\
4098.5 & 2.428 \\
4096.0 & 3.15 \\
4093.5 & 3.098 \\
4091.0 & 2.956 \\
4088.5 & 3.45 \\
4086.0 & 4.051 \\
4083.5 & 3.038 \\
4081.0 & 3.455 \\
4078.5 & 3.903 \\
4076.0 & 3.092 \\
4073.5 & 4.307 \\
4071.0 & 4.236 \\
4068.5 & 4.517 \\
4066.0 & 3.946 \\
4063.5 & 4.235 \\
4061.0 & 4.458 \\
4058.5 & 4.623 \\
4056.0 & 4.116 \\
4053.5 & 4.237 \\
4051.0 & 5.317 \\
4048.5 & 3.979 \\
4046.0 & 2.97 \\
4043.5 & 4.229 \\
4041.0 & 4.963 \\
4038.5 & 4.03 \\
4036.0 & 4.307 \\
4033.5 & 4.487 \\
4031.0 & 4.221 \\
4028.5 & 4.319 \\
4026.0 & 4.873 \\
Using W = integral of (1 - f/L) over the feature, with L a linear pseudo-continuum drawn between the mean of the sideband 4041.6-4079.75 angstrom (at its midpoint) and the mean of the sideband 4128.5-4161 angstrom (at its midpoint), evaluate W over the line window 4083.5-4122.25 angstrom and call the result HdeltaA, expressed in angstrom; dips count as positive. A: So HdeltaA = 4.5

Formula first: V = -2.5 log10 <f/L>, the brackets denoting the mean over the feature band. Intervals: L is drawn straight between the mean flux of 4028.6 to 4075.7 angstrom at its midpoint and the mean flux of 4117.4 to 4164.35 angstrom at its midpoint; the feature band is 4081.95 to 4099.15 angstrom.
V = 0.30 mag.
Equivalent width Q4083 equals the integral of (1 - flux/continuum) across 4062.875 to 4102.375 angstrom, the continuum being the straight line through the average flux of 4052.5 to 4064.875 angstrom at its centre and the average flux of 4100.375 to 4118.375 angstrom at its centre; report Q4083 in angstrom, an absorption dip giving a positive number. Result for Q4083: 4.9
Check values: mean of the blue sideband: 4.33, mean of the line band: 3.57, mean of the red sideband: 3.76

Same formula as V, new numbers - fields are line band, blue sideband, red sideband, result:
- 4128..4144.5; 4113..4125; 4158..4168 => 0.102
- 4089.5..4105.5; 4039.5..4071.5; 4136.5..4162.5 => 0.329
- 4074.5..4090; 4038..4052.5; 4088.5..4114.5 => 0.055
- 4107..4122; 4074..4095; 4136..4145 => -0.101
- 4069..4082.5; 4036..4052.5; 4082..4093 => -0.064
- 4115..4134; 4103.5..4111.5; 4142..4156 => -0.099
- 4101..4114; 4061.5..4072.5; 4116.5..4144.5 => 0.134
